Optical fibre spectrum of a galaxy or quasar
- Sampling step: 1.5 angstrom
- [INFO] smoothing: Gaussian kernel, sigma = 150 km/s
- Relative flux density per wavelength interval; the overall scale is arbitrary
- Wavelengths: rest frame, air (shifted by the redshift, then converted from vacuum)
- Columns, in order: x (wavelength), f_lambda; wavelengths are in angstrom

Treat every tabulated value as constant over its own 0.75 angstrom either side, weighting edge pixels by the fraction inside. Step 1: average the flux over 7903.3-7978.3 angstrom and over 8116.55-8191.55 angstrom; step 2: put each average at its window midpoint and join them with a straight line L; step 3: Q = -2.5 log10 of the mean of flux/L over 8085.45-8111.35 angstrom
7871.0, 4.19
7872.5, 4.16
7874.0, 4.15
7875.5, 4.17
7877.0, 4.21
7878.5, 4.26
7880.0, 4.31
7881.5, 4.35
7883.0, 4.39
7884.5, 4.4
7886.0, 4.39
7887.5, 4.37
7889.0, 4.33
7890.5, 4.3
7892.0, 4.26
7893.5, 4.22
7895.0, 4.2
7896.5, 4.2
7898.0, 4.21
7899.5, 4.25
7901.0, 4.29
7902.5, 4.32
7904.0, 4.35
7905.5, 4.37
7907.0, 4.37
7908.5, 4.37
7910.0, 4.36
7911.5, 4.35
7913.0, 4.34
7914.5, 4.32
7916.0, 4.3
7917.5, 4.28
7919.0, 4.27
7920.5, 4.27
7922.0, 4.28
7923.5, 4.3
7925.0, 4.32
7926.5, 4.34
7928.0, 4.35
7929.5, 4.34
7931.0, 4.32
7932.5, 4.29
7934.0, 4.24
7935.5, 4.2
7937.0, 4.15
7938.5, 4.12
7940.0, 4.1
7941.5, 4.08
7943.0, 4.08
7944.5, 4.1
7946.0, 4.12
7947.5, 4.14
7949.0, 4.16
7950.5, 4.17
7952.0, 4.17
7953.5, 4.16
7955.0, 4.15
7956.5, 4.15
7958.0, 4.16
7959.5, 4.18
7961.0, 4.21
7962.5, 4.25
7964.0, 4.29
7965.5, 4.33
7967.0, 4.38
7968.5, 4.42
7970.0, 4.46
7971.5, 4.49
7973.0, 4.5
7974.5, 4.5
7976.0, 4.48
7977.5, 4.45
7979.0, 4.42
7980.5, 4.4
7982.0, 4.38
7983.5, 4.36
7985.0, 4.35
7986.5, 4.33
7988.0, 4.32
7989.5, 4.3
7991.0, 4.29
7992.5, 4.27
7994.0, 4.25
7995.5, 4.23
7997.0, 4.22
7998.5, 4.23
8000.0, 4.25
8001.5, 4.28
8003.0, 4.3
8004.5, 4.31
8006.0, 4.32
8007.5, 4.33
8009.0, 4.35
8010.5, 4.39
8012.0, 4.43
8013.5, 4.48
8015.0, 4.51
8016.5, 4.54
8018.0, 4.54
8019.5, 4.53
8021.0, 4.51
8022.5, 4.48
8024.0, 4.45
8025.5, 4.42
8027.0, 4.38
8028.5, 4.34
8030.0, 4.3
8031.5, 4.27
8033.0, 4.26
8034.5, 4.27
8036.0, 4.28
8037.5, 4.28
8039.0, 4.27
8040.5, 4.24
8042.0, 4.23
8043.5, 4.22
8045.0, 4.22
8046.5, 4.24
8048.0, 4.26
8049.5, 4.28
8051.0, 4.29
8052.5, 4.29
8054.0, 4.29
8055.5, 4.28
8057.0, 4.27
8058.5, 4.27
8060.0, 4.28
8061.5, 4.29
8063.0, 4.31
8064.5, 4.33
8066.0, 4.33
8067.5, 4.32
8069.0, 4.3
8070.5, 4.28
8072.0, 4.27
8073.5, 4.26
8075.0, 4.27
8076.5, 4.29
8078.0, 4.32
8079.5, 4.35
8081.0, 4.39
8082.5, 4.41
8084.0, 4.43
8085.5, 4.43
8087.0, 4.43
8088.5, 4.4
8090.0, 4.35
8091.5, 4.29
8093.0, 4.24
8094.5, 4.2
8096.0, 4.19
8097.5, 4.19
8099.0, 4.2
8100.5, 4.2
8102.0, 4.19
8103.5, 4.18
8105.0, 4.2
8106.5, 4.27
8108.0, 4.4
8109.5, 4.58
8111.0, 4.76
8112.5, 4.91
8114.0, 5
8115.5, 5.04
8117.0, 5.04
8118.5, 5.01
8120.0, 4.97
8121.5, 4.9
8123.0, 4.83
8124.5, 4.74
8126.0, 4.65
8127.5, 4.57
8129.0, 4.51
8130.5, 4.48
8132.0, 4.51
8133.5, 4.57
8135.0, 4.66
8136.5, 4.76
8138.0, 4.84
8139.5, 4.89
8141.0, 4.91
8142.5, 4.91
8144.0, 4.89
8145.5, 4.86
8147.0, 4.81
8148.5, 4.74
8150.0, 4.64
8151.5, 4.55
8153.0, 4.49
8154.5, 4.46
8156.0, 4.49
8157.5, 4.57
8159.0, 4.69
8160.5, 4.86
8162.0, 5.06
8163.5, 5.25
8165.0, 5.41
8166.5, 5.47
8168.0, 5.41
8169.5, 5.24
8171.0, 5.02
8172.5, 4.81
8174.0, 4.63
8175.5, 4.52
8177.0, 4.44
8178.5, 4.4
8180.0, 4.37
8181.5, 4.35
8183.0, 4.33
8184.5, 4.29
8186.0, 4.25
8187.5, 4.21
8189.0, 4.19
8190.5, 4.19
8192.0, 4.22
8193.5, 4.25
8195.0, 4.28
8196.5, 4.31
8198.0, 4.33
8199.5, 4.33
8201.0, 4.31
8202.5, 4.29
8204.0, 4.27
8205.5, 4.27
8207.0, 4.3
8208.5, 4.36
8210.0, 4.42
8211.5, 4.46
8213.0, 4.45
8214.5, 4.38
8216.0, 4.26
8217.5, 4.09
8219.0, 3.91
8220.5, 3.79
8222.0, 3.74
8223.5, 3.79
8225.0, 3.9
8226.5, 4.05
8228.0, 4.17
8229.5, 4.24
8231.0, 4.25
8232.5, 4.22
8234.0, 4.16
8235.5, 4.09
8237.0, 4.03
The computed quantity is 0.071 mag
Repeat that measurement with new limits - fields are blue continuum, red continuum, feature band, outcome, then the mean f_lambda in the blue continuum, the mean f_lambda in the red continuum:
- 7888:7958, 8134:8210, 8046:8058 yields 0.04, 4.25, 4.61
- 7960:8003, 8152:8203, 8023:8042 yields 0.02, 4.34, 4.58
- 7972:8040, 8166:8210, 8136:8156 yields -0.07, 4.36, 4.46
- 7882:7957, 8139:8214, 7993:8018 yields 0.01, 4.26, 4.59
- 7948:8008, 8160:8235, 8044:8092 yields 0.01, 4.3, 4.41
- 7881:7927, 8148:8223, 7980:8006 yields 0.02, 4.31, 4.48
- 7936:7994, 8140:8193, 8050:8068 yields 0.04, 4.27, 4.68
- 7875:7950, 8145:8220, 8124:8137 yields -0.03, 4.27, 4.53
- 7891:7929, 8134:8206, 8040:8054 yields 0.05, 4.3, 4.62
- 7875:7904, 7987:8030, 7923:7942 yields 0.02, 4.29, 4.36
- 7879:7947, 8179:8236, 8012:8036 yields -0.04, 4.28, 4.21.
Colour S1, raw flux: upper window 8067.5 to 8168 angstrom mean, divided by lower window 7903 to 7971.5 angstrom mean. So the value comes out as 1.08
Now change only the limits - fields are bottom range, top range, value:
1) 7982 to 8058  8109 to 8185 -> 1.10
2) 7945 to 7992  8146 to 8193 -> 1.08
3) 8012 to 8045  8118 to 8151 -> 1.09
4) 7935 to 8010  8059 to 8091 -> 1.01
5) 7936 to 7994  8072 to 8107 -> 1.00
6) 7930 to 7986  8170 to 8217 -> 1.02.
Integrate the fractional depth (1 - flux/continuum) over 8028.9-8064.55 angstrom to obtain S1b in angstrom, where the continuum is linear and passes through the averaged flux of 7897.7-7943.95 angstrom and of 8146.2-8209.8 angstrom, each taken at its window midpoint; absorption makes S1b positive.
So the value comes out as 1.2 angstrom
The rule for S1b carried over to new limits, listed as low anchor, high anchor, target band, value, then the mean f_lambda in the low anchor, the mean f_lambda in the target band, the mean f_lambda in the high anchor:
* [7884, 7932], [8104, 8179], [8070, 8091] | 1.37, 4.31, 4.35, 4.77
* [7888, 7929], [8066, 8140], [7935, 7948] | 0.65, 4.3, 4.12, 4.5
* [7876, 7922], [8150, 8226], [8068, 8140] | -1.47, 4.31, 4.5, 4.45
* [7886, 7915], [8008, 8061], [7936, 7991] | 0.64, 4.31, 4.27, 4.34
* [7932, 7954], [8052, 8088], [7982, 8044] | -1.40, 4.15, 4.34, 4.32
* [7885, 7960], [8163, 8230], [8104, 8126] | -2.01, 4.25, 4.75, 4.4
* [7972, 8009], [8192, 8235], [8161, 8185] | -3.37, 4.34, 4.82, 4.2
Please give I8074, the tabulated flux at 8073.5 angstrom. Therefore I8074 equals 4.26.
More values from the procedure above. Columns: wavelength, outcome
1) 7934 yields 4.24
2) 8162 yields 5.06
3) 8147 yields 4.81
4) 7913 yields 4.34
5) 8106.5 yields 4.27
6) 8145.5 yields 4.86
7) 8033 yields 4.26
